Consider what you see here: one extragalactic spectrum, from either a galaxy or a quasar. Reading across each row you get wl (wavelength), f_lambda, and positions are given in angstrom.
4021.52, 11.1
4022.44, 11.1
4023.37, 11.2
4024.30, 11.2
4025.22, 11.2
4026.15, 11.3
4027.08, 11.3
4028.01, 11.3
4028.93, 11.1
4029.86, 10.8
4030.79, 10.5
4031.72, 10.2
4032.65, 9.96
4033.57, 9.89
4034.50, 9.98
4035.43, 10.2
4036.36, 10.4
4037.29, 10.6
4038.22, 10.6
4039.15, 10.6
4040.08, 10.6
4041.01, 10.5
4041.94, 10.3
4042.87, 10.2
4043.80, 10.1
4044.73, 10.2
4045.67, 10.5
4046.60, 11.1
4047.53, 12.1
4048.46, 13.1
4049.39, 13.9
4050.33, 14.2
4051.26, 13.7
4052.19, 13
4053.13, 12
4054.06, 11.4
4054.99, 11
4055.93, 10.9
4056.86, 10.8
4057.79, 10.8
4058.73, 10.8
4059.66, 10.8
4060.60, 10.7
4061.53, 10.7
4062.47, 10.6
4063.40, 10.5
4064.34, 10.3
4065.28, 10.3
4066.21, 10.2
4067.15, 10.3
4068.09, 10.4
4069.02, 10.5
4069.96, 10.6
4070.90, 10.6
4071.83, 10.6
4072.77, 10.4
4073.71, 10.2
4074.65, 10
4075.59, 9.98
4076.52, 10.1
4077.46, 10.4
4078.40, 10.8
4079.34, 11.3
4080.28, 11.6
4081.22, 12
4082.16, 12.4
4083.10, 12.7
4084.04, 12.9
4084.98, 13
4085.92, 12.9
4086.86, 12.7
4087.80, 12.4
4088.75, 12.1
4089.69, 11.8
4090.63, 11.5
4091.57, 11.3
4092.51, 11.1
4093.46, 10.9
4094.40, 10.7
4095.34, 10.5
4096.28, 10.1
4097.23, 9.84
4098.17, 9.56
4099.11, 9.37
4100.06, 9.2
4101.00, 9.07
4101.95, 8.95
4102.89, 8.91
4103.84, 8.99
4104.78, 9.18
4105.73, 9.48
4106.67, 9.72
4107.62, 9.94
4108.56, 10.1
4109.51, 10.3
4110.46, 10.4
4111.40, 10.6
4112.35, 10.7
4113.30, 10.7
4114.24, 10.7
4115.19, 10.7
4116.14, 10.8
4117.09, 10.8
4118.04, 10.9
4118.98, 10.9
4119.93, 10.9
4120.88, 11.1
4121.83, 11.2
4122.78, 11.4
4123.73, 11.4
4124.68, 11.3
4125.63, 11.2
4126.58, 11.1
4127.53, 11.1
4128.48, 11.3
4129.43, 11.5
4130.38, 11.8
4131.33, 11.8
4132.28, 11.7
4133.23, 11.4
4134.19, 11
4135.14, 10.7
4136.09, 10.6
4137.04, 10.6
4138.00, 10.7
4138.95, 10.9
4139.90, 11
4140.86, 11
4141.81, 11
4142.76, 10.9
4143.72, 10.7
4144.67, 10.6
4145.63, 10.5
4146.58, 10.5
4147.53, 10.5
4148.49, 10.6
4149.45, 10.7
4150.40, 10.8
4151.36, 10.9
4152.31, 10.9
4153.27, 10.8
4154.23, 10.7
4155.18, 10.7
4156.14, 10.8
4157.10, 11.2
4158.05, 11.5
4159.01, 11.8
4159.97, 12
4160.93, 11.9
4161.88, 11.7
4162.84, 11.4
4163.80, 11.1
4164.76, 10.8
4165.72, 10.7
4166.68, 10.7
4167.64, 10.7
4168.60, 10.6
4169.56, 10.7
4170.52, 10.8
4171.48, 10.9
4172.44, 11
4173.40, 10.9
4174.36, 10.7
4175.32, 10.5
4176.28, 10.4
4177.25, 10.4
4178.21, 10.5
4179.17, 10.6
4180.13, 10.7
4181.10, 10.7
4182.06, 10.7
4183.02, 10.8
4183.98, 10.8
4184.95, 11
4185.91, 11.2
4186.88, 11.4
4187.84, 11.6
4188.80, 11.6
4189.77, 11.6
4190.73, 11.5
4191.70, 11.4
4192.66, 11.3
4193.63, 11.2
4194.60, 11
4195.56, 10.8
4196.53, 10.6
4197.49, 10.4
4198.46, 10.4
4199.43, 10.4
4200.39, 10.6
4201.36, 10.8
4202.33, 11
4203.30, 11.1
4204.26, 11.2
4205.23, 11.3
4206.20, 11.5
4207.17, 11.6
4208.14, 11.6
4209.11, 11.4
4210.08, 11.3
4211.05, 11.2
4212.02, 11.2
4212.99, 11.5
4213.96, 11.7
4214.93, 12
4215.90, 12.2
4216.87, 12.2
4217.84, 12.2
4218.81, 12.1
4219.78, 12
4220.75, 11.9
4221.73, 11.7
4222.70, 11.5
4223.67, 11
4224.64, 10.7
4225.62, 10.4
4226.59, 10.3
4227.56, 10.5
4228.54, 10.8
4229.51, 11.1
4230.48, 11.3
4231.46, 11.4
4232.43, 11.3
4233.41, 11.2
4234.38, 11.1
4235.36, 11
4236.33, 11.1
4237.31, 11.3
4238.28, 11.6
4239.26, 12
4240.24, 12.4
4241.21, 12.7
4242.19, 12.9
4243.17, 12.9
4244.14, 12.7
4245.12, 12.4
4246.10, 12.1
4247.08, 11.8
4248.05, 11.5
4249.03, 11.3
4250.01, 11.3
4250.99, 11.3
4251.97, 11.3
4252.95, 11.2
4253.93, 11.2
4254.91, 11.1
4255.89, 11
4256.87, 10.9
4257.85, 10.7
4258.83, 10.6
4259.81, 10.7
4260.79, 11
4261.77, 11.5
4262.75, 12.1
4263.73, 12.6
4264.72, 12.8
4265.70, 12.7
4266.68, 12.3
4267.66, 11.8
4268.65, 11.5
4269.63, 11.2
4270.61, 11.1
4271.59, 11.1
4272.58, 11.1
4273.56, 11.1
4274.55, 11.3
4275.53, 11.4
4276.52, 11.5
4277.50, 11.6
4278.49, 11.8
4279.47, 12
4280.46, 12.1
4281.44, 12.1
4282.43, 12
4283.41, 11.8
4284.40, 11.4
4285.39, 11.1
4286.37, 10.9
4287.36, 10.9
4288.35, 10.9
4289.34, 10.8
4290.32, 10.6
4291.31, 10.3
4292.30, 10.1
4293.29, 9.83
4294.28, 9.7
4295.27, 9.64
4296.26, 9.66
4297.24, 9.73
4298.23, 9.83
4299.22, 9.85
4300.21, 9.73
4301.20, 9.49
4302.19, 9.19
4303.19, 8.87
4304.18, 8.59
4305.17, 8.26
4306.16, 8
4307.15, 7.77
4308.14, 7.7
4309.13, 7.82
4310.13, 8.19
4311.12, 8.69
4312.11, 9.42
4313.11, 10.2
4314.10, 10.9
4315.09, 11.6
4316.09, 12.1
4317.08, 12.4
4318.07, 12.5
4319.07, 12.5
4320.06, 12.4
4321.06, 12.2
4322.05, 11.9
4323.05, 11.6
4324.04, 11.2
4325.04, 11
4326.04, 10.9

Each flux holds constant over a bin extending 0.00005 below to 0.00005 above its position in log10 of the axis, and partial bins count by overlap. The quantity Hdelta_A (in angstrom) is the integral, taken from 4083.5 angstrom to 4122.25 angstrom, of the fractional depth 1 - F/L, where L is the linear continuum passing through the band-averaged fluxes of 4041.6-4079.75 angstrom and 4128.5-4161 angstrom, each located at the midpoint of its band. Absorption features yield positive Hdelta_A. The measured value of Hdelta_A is 1.2 angstrom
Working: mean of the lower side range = 11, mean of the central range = 10.7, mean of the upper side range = 11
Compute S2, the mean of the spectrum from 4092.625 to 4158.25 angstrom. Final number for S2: 10.6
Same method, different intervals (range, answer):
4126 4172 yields 11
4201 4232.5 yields 11.4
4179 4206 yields 11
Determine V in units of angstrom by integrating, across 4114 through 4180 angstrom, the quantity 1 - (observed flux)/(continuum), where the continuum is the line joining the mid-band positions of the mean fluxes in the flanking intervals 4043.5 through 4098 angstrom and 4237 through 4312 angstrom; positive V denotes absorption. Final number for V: 0.8 angstrom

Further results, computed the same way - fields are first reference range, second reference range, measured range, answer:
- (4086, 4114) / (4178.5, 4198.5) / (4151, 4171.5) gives -0.4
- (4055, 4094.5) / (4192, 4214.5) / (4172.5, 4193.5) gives 0.2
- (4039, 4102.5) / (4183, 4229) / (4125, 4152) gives 0.4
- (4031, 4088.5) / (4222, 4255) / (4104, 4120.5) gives 1.2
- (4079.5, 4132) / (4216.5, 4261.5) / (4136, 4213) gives 1.5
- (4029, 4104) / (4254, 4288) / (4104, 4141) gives 0.8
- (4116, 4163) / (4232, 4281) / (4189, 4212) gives 0.5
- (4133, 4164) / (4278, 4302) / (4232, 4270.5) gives -3.2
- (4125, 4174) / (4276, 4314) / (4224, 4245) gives -2.1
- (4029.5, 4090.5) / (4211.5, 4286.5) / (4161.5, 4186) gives 1.2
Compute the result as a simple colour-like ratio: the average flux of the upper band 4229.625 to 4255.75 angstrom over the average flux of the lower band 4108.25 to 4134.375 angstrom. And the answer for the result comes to 1.06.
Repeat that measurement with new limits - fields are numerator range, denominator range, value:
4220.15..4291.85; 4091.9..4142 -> 1.08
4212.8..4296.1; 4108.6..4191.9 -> 1.04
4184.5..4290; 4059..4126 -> 1.07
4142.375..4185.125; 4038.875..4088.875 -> 0.97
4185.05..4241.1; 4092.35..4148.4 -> 1.07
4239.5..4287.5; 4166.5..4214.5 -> 1.06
